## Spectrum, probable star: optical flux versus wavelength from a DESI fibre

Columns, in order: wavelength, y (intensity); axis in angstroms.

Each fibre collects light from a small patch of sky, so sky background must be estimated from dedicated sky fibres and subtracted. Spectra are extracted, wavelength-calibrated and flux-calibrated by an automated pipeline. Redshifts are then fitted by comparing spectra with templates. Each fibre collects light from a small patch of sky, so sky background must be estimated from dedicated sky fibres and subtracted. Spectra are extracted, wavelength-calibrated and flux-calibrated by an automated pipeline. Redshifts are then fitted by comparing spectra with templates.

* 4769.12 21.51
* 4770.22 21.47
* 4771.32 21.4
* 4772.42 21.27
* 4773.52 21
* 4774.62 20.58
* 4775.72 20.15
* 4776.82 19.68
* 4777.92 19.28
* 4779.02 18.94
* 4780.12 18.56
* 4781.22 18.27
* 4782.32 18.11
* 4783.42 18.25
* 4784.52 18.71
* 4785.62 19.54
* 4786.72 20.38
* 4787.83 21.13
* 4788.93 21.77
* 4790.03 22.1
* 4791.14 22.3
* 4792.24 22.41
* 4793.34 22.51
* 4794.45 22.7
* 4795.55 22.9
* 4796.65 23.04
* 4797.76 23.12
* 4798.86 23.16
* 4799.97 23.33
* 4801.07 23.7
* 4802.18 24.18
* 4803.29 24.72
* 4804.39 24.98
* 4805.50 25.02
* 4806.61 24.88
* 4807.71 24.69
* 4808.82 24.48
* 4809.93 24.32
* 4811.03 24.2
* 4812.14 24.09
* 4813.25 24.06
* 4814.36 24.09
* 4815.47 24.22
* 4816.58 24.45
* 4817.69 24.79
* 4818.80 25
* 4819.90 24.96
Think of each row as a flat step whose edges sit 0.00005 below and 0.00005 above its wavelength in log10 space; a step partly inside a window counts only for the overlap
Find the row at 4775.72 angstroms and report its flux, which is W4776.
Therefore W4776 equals 20.15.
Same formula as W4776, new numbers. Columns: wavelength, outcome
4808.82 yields 24.48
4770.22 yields 21.47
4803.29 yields 24.72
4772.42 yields 21.27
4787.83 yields 21.13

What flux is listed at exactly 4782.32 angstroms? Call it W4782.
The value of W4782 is 18.11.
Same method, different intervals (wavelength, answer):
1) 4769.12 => 21.51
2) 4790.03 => 22.1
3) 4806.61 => 24.88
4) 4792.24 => 22.41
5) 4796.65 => 23.04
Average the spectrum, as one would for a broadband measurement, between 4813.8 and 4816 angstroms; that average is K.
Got 24.1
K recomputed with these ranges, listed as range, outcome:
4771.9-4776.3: 20.7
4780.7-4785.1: 18.4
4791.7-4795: 22.5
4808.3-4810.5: 24.5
